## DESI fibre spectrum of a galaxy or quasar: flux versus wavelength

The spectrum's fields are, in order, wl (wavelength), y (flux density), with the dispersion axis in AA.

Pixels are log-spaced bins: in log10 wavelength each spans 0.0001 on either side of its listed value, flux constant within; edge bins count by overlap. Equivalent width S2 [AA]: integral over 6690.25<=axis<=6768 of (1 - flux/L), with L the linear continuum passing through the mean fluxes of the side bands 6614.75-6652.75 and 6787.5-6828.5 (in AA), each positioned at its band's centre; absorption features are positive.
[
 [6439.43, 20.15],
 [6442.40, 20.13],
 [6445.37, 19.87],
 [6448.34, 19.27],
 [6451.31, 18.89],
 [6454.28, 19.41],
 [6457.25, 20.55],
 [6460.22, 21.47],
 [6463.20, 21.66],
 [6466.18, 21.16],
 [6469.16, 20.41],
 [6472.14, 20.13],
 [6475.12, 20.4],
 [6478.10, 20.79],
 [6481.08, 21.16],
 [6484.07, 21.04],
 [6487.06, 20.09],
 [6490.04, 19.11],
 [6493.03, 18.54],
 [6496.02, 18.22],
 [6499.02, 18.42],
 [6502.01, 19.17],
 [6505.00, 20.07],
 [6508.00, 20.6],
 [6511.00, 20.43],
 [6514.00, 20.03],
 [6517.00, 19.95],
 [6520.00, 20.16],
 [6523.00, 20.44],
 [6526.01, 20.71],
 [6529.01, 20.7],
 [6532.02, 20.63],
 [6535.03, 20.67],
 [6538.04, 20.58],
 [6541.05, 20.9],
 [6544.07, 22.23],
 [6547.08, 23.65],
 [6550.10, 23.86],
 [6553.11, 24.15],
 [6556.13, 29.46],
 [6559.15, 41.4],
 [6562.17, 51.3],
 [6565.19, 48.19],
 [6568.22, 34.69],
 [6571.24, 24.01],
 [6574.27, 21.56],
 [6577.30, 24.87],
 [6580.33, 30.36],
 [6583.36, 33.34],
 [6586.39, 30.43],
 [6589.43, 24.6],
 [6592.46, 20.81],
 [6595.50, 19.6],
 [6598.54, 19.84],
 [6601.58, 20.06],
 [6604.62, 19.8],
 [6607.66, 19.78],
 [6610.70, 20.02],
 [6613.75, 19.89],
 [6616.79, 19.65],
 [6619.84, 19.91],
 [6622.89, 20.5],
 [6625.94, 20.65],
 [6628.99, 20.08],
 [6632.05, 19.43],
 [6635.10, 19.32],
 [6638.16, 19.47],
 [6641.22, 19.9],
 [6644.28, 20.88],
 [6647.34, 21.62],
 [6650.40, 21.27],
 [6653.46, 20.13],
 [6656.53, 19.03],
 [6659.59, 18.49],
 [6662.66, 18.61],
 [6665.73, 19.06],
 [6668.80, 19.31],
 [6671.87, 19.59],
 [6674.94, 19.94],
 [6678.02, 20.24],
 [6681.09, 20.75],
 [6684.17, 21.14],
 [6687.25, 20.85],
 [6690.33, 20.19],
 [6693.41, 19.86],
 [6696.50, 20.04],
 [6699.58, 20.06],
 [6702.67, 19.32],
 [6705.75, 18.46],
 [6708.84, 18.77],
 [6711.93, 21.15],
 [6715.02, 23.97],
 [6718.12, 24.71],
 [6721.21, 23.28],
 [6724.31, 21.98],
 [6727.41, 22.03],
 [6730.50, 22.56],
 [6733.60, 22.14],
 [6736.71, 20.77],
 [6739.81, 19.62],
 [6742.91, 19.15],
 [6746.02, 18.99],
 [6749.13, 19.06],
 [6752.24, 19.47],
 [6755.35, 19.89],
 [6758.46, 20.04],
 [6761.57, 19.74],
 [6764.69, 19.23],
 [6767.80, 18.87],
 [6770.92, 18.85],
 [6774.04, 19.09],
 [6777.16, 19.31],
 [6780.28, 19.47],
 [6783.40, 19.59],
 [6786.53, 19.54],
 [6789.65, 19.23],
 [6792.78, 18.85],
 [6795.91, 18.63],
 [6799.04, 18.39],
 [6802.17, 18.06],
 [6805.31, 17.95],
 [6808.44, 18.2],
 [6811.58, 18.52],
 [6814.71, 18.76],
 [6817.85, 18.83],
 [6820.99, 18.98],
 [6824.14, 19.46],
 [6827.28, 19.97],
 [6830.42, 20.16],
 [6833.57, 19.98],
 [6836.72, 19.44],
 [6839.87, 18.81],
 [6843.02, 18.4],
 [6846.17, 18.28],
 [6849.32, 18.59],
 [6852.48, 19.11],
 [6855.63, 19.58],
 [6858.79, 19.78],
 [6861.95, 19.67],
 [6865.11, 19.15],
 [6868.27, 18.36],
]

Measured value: -4.51 AA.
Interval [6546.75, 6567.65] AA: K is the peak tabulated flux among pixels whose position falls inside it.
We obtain 51.3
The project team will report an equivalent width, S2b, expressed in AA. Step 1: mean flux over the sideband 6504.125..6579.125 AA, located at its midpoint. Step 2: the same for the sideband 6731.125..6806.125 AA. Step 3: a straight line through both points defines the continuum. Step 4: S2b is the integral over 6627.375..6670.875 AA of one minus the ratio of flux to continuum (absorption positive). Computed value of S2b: 5.5 AA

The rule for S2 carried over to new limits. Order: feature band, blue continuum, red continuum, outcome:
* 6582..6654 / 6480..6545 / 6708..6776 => -3.2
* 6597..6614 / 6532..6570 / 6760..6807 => 4.5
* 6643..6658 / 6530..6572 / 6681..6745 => 2.2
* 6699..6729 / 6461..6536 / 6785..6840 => -3.2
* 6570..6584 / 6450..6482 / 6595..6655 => -4.3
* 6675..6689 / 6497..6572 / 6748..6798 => 0.5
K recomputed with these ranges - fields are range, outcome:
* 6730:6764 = 22.56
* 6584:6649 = 30.43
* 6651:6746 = 24.71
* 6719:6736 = 23.28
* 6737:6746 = 19.62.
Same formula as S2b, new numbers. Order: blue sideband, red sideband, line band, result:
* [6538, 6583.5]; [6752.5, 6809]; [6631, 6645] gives 3.4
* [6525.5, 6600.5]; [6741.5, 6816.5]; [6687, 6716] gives 2.2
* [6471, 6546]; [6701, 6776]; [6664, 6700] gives 0.6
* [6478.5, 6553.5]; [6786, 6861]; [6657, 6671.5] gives 0.6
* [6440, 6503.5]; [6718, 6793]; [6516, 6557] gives -3.9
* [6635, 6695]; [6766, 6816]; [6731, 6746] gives -0.9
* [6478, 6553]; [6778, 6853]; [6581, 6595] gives -4.7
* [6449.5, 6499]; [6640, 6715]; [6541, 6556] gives -2.7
